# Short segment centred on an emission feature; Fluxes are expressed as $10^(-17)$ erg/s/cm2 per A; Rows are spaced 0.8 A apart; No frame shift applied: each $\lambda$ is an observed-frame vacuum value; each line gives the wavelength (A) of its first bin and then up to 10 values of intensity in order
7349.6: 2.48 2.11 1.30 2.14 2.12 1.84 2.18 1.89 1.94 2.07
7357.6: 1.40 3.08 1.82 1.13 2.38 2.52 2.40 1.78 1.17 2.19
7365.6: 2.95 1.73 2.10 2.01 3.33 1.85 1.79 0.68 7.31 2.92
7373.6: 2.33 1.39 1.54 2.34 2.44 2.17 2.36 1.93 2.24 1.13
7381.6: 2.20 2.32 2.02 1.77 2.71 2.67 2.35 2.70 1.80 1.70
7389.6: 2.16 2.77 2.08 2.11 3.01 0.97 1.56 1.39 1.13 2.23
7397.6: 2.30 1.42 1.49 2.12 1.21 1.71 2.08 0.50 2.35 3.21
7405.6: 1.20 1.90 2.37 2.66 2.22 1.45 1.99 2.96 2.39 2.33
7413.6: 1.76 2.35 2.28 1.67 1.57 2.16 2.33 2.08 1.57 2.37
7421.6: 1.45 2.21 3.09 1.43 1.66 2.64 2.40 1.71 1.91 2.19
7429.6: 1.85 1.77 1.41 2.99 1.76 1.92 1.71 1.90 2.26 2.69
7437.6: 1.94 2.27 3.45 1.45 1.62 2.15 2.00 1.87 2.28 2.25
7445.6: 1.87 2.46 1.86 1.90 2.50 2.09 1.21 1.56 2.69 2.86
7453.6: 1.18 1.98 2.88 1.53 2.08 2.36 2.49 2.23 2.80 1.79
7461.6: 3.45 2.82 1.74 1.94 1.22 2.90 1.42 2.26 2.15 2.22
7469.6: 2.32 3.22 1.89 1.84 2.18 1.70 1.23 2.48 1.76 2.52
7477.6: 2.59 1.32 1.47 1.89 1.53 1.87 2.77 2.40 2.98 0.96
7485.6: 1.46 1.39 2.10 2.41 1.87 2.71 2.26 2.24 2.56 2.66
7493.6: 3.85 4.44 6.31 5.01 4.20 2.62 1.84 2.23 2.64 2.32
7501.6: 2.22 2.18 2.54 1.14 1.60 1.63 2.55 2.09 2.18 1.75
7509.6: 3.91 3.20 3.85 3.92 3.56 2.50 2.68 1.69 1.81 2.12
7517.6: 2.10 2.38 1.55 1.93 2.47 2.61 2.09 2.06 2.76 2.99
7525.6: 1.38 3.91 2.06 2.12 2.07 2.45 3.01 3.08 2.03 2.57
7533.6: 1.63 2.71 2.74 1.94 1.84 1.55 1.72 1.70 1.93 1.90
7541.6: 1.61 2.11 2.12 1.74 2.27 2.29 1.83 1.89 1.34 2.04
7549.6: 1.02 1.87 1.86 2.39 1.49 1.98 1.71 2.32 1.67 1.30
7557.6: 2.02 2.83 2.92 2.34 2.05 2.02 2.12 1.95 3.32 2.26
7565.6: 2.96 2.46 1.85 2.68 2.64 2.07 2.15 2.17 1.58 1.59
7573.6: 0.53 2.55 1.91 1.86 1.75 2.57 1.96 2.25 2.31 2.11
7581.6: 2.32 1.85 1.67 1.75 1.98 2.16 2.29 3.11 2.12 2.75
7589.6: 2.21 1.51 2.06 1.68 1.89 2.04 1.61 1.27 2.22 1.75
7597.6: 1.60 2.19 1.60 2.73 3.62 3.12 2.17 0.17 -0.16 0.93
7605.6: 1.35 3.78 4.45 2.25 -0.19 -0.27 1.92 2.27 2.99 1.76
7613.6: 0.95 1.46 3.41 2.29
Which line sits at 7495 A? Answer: [S II]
